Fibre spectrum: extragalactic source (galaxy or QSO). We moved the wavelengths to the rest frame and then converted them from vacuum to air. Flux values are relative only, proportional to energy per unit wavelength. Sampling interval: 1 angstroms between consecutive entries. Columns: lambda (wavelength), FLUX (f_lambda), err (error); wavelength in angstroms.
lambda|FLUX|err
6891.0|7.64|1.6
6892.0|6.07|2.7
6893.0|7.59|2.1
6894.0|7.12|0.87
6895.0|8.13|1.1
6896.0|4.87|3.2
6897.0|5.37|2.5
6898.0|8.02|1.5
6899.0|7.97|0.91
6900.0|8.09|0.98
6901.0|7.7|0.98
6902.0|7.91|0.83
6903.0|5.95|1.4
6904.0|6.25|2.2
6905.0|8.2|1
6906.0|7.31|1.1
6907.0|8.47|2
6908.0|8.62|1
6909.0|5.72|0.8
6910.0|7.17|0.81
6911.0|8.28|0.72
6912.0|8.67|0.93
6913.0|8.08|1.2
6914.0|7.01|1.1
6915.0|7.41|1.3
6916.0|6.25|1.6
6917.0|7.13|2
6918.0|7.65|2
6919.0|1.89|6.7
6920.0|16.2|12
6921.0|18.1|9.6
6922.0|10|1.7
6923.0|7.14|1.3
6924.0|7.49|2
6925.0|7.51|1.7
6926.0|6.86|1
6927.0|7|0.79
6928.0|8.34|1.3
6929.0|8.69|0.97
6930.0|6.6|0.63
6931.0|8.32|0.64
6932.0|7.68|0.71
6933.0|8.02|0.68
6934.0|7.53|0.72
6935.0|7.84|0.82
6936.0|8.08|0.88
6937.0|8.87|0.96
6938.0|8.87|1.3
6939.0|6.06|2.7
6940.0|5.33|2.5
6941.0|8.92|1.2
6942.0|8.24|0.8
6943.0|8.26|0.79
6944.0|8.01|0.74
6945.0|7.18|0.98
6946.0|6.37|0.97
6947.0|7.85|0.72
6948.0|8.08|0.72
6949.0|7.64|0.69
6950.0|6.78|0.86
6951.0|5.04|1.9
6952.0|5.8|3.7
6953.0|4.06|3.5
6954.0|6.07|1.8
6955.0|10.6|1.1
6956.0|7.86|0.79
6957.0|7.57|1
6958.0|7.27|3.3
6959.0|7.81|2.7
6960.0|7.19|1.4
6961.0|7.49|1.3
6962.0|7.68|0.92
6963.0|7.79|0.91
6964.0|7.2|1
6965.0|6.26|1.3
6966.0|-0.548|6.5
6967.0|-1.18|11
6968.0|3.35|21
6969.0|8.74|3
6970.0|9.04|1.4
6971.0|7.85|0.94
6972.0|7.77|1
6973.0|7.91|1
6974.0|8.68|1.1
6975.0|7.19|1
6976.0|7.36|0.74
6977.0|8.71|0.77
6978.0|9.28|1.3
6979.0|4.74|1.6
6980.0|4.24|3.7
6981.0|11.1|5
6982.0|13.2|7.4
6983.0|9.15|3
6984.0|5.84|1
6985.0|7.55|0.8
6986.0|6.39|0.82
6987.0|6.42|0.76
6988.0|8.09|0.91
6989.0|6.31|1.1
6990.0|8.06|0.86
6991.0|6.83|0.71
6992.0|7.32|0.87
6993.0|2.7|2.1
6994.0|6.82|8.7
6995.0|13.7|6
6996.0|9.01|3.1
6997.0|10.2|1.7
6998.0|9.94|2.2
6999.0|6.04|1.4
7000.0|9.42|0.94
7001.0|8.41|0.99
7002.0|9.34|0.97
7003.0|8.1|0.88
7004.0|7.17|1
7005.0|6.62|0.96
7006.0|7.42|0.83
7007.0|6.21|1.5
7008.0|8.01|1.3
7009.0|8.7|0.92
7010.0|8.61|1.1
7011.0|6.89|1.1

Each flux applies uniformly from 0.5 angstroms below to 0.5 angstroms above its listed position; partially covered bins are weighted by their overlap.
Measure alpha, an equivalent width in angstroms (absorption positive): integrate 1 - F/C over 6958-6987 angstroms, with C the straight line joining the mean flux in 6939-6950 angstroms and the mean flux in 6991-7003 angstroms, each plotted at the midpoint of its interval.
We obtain 3.3 angstroms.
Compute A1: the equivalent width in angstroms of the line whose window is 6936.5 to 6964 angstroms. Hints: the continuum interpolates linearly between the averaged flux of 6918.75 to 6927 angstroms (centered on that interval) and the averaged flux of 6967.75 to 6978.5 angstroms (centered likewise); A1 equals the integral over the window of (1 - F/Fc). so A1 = 4.0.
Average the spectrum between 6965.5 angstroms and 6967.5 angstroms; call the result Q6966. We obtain -0.864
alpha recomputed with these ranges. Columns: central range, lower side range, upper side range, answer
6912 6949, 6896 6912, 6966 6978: -4.9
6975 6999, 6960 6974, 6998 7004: -1.5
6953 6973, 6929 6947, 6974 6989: 3.0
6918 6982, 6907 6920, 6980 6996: 1.0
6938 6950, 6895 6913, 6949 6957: -1.1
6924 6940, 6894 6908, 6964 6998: -0.9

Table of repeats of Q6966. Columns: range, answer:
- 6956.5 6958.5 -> 7.42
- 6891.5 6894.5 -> 6.93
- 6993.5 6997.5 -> 9.93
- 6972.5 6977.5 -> 7.97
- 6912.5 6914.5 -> 7.54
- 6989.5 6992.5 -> 7.4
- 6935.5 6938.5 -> 8.61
